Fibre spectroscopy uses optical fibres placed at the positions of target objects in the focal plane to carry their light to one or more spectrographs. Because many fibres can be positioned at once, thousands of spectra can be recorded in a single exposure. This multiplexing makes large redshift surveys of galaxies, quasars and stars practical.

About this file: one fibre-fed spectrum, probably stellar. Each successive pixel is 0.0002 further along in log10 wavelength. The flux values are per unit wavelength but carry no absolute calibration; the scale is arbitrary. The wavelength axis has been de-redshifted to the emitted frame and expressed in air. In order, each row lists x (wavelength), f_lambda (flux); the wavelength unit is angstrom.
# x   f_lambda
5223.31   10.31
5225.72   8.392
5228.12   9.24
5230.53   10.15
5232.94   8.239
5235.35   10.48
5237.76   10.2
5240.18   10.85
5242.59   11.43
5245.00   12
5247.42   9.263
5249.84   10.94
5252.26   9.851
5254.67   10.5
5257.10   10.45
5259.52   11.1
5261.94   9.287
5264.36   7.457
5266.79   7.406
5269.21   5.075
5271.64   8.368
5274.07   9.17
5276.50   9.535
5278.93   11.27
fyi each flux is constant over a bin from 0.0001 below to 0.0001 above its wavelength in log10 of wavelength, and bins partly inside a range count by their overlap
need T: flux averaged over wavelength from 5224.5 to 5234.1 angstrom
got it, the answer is 9.01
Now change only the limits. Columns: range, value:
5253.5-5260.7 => 10.7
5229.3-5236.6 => 9.62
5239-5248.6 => 10.9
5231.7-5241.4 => 9.94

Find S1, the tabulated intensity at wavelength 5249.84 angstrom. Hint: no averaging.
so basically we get 10.94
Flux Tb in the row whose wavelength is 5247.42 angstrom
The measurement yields 9.263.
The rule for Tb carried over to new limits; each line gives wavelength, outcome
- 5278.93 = 11.27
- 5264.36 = 7.457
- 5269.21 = 5.075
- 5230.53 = 10.15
